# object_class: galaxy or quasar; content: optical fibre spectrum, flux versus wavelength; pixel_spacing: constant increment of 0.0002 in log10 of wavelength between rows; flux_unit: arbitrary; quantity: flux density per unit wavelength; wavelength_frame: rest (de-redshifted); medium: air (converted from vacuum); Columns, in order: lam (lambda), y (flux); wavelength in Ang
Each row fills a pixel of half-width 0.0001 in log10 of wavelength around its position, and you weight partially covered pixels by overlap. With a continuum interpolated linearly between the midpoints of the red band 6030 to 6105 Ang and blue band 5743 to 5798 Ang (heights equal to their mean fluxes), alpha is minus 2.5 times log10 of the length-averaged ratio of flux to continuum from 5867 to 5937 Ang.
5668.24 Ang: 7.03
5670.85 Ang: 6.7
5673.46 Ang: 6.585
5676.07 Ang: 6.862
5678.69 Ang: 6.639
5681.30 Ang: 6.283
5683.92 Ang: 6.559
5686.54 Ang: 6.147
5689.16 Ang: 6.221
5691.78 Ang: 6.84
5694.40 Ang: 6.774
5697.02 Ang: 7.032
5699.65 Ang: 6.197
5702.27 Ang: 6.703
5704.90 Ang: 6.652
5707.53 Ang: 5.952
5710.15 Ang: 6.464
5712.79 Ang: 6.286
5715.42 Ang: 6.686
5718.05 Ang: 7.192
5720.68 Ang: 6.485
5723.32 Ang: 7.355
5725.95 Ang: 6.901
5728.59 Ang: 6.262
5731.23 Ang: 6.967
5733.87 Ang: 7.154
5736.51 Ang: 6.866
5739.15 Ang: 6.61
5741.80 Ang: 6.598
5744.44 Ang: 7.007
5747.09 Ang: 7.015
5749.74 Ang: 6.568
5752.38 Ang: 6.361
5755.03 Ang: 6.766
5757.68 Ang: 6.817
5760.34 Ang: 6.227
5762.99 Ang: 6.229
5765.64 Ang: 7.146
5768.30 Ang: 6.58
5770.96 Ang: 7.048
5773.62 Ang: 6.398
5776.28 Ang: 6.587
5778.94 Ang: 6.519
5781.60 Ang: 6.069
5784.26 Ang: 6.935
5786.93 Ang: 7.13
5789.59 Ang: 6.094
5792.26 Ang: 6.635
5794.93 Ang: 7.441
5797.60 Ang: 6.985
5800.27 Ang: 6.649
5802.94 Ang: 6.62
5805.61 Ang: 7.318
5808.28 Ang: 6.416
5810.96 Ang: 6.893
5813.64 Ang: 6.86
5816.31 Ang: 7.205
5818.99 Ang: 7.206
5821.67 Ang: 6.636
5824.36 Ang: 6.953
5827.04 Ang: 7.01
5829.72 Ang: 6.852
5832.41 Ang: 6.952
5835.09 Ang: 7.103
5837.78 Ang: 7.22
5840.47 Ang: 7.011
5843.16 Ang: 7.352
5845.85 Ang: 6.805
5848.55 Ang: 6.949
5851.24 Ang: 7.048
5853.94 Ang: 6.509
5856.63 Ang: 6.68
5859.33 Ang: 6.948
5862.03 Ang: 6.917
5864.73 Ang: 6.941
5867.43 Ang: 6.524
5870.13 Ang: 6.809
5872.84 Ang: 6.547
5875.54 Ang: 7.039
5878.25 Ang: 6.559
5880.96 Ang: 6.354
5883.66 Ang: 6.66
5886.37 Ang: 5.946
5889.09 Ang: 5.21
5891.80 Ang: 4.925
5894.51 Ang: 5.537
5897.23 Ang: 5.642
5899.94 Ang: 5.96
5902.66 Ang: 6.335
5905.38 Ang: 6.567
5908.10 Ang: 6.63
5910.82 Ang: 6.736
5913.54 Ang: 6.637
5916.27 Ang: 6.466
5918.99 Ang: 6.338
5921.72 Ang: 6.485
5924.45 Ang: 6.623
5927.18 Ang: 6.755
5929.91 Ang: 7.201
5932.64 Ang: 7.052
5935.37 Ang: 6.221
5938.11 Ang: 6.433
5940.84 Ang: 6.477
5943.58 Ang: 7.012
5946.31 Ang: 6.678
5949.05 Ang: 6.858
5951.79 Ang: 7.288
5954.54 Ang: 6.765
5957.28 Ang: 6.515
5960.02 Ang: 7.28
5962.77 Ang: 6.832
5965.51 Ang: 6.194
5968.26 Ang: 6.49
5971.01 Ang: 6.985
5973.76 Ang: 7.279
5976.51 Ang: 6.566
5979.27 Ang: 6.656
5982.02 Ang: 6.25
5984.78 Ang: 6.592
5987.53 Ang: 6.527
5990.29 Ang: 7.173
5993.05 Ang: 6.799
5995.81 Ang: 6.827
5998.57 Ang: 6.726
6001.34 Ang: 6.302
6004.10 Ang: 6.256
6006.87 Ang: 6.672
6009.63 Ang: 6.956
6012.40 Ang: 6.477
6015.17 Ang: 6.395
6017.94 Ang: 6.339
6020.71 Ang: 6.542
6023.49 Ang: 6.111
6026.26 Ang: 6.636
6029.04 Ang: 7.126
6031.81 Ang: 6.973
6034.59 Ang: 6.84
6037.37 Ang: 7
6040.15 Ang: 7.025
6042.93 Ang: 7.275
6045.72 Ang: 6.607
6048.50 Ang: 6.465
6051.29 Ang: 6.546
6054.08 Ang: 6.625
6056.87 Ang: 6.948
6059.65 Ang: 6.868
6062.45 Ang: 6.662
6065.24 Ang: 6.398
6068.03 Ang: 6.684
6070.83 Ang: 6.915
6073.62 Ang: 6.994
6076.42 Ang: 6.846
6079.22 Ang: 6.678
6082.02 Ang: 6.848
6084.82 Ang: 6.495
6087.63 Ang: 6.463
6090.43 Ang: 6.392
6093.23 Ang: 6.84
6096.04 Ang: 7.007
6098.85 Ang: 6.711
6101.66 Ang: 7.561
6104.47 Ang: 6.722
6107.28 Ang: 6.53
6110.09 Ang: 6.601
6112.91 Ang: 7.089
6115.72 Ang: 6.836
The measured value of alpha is 0.06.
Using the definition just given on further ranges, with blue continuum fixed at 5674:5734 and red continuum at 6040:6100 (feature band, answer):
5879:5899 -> 0.16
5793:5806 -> -0.05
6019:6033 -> 0.01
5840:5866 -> -0.04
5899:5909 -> 0.05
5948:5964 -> -0.04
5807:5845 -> -0.05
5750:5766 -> 0.01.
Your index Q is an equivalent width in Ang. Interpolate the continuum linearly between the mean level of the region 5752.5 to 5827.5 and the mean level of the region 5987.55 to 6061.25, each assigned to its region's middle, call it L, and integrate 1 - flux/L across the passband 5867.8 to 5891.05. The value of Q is 1.3 Ang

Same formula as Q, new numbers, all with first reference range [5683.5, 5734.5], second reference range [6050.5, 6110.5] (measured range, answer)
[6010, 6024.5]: 0.7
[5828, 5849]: -1.1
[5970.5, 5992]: -0.1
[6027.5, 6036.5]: -0.3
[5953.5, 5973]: -0.1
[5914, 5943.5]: 0.3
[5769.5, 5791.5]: 0.2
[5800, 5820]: -0.7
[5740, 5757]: -0.2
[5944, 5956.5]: -0.3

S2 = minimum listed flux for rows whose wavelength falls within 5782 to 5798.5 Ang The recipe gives 6.094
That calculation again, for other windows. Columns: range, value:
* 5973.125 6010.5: 6.25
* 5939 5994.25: 6.194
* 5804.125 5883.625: 6.354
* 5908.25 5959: 6.221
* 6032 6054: 6.465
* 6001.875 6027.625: 6.111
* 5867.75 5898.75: 4.925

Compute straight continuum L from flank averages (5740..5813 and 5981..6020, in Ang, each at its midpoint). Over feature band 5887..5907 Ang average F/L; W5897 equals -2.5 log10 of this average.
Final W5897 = 0.16 mag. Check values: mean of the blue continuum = 6.71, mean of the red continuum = 6.59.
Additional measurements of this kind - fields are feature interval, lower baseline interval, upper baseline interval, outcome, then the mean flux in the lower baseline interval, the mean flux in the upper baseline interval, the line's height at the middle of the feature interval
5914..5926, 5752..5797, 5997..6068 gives 0.03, 6.66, 6.67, 6.67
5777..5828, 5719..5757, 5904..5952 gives -0.01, 6.79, 6.68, 6.75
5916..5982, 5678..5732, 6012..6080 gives -0.01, 6.6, 6.72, 6.69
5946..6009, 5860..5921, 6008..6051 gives -0.02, 6.34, 6.71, 6.57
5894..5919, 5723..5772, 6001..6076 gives 0.07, 6.75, 6.7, 6.72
